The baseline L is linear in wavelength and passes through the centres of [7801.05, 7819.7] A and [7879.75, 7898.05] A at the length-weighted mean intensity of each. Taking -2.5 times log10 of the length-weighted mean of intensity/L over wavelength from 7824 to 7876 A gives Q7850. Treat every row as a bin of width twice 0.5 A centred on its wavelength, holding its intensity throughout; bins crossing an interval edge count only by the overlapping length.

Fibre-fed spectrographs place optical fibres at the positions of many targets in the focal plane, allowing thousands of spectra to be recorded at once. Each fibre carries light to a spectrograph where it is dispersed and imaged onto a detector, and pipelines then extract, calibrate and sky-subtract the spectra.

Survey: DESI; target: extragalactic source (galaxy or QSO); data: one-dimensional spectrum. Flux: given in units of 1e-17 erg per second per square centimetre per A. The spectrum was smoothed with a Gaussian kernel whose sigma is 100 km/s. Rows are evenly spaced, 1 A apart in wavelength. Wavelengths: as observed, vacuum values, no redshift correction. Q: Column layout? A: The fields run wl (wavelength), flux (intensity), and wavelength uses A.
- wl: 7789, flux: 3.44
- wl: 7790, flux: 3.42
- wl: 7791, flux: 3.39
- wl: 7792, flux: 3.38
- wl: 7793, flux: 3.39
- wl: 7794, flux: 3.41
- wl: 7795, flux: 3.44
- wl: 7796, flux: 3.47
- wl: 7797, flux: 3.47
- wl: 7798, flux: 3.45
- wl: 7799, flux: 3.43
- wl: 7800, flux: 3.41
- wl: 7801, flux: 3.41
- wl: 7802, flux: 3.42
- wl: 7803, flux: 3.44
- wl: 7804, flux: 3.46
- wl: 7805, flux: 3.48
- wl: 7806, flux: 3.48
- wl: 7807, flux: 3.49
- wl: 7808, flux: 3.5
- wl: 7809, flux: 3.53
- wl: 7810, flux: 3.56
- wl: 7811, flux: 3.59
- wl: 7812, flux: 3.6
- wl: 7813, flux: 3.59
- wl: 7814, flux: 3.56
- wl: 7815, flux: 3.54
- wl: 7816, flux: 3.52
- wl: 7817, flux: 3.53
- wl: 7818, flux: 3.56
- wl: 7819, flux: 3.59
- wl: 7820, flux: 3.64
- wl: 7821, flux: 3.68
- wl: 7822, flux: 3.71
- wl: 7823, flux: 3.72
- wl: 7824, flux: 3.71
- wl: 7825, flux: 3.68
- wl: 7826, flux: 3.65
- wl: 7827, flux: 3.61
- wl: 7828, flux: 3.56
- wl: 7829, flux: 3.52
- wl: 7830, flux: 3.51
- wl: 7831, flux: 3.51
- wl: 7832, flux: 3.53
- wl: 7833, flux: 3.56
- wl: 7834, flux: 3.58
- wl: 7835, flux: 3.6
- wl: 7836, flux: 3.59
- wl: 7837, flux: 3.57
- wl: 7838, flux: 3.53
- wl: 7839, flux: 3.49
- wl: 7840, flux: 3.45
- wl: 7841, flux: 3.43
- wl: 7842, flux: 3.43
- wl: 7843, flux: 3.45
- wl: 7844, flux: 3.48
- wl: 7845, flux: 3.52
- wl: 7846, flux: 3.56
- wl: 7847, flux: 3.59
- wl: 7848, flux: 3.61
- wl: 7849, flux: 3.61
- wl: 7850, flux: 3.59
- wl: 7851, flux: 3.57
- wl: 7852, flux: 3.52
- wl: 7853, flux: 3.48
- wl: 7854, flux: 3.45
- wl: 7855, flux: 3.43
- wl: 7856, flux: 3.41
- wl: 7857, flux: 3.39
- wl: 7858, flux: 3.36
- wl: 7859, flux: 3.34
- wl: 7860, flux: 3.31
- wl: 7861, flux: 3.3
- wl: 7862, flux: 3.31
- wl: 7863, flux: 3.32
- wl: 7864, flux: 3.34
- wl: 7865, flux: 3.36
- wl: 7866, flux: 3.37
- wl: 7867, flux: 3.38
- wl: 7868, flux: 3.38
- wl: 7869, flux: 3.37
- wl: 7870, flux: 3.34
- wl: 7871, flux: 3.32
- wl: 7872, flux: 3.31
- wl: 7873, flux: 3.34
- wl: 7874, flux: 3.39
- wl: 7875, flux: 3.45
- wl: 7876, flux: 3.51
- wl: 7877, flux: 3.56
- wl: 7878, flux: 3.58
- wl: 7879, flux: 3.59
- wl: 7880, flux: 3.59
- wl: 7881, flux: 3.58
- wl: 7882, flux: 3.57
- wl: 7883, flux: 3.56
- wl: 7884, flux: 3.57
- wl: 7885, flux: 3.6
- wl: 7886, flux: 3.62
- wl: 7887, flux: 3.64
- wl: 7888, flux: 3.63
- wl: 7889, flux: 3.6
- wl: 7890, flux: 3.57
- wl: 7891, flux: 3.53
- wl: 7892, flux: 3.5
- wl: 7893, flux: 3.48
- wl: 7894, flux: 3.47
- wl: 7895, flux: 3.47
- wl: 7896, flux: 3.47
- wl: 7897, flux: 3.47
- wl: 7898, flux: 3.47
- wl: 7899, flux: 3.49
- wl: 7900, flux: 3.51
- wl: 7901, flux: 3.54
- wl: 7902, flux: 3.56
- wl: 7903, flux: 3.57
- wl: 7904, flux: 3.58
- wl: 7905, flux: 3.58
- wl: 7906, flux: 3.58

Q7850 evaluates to 0.02 mag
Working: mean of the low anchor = 3.52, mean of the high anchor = 3.55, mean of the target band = 3.47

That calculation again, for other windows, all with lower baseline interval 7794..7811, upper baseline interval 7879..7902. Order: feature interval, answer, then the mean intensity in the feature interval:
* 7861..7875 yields 0.05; 3.35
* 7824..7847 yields -0.01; 3.54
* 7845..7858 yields 0.00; 3.51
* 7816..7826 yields -0.05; 3.64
